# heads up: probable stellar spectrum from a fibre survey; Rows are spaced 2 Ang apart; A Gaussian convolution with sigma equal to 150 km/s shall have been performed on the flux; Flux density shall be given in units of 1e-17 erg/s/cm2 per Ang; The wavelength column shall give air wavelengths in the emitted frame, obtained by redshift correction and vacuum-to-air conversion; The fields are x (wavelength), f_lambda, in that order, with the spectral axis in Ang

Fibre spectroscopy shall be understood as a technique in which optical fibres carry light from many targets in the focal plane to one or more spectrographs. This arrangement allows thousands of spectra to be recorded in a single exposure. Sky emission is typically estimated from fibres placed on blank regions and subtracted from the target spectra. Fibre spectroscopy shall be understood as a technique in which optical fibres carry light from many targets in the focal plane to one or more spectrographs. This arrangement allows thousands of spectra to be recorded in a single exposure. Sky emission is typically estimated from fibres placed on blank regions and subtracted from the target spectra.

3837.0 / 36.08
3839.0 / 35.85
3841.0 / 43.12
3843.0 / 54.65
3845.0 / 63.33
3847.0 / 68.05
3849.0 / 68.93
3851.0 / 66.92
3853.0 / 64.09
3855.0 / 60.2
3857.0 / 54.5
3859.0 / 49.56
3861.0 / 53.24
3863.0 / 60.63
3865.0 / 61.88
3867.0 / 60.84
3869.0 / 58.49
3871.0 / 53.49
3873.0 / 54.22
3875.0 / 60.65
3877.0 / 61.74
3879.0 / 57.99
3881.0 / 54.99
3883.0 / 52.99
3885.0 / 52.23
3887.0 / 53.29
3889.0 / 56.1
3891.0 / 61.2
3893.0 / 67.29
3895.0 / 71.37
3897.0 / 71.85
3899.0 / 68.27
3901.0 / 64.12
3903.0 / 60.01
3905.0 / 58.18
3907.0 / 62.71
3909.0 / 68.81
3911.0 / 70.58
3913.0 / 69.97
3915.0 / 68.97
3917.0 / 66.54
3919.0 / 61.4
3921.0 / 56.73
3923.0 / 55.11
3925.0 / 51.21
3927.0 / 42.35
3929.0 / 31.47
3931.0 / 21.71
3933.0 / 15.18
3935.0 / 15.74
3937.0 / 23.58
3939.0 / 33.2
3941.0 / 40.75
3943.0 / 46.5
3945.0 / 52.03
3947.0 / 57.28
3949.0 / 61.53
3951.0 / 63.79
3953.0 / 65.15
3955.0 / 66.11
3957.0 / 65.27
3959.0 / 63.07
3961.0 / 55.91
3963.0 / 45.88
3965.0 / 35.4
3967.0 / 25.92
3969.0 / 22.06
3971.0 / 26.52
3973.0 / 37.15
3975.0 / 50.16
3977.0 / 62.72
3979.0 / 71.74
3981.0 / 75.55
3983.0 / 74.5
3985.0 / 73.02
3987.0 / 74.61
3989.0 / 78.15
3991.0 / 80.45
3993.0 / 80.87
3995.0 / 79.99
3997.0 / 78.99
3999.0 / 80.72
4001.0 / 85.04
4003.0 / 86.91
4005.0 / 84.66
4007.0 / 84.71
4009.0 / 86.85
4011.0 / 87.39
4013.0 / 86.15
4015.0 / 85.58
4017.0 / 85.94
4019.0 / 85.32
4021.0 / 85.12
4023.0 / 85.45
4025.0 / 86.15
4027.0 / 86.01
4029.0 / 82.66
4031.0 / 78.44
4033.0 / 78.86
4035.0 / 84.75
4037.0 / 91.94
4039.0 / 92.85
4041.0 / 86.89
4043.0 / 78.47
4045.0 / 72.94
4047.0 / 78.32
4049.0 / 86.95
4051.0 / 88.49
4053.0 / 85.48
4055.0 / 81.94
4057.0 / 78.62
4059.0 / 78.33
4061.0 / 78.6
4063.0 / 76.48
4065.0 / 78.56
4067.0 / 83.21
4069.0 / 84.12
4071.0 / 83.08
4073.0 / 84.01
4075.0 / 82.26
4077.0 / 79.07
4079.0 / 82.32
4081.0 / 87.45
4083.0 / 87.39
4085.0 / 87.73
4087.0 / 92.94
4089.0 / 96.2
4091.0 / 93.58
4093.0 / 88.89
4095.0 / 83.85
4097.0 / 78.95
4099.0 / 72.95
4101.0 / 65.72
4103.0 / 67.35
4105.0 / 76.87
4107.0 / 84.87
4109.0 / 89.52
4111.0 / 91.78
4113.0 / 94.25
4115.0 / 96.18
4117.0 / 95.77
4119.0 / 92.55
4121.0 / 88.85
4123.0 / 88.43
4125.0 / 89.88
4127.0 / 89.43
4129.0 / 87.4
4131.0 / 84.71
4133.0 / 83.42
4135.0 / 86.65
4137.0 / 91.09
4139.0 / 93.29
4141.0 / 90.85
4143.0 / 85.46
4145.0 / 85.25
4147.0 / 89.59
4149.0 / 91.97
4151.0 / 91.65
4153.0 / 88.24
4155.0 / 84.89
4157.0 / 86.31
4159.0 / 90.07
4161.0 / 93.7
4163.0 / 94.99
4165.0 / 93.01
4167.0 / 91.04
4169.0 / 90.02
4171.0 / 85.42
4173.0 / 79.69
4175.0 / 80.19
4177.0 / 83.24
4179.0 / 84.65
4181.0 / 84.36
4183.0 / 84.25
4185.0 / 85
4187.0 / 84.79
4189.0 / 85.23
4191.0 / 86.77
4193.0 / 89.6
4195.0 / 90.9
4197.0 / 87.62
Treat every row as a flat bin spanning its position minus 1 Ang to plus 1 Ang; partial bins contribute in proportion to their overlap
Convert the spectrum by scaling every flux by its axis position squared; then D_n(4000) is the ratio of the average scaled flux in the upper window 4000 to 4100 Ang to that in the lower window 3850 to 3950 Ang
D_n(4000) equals 1.66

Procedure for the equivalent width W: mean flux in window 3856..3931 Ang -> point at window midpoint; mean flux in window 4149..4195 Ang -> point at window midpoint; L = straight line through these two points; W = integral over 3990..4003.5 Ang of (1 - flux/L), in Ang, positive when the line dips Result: -2.4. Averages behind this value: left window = 58.6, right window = 87.3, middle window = 81.7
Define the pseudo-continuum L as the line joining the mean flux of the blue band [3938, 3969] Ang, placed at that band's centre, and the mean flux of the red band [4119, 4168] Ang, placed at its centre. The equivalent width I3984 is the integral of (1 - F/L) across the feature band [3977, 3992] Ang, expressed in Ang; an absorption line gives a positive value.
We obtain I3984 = -4.6 Ang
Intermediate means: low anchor 50.9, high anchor 89.2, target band 74.6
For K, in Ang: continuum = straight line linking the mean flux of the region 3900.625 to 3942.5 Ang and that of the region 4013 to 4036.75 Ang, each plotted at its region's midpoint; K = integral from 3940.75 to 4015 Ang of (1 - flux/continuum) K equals 4.1 Ang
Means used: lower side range 49.2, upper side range 84.4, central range 65.2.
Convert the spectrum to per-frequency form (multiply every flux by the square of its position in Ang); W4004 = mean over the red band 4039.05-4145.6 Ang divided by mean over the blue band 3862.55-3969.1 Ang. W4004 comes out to 1.7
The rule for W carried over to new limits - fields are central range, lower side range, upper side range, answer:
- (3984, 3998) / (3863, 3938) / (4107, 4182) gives -2.12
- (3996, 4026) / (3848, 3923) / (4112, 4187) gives -4.40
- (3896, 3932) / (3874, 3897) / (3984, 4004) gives 3.47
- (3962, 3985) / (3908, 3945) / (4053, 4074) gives 3.88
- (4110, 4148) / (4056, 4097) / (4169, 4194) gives -2.39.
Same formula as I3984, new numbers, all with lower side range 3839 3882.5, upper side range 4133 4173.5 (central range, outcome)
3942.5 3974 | 8.7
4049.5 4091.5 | -2.0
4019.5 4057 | -3.4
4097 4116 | 0.5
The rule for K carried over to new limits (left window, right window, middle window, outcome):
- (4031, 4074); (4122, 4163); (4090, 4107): 1.3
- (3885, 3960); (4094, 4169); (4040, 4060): -1.9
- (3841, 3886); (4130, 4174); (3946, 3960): 1.0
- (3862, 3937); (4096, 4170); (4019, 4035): -2.3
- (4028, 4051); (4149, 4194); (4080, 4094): -1.0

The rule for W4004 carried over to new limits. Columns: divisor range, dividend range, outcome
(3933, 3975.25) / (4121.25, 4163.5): 2.19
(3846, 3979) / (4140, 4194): 1.83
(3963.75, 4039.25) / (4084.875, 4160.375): 1.25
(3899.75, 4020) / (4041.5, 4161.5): 1.50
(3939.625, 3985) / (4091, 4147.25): 1.75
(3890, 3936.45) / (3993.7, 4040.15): 1.62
